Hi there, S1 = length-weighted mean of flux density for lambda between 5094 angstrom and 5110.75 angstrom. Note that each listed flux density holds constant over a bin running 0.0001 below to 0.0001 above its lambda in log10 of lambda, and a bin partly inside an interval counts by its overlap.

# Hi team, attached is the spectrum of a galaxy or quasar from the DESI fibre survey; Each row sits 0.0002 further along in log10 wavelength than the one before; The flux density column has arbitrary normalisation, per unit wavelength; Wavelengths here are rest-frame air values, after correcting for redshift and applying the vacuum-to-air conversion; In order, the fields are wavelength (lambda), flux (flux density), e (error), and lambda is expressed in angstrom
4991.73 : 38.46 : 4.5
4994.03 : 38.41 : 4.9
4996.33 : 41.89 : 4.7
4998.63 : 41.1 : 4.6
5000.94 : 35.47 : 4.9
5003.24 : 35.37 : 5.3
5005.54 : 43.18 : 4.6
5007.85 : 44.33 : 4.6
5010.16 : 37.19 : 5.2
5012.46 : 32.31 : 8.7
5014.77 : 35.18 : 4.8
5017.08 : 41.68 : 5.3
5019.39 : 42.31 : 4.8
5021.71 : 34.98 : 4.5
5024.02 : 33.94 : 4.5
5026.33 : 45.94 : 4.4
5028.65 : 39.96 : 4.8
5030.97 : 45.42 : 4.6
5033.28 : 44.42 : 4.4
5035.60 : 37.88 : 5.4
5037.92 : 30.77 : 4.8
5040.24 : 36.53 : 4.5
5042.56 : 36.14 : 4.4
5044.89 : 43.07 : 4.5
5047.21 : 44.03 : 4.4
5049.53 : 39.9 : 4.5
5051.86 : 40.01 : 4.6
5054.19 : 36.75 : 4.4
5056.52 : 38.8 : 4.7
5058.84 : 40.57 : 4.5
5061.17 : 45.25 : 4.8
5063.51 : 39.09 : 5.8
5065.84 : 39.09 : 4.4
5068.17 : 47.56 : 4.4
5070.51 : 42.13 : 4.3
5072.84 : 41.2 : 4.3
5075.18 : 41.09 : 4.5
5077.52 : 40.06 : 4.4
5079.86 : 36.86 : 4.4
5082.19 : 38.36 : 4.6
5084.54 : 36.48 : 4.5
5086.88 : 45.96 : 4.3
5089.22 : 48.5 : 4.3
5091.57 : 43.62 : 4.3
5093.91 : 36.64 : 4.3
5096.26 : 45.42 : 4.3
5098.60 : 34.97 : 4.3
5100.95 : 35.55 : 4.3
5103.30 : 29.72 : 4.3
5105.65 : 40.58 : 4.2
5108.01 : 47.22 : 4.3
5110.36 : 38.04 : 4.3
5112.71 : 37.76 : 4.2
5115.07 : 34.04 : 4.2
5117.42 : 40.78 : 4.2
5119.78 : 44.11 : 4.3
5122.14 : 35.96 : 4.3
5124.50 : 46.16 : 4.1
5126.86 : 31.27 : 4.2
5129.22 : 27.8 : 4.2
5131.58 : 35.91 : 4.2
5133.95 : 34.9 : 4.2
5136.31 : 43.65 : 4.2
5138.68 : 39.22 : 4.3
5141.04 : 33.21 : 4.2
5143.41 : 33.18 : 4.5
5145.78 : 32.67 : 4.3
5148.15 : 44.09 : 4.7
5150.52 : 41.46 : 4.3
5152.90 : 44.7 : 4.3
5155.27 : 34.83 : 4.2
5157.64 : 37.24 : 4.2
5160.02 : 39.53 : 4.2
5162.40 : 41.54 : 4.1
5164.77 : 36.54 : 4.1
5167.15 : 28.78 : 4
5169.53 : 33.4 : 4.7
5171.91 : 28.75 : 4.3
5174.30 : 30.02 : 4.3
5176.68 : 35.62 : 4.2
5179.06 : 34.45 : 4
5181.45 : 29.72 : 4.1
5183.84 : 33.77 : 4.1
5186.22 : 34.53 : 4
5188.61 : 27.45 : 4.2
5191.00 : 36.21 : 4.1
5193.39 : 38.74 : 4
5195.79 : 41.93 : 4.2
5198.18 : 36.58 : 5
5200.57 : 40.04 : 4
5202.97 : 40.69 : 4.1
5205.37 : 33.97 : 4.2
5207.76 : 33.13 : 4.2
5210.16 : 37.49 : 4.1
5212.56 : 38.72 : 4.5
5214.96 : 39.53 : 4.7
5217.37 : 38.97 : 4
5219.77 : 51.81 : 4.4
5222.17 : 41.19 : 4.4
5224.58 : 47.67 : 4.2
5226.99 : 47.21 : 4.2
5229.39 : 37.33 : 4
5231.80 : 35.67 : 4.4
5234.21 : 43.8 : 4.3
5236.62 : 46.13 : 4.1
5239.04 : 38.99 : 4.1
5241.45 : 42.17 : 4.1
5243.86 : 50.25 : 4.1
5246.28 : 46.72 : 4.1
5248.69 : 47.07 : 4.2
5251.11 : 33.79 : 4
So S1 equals 38.7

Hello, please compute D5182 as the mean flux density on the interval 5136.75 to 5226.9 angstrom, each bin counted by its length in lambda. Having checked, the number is 37.2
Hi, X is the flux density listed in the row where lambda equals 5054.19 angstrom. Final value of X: 36.75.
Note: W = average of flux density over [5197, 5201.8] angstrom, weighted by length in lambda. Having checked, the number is 38.3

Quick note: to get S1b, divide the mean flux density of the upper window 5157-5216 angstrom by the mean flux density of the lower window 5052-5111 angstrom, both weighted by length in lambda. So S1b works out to 0.9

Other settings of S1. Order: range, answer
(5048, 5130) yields 39.7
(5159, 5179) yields 34.2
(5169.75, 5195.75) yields 33.3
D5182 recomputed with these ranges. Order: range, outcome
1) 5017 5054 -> 39.7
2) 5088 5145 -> 38.2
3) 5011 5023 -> 37.3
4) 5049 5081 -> 40.6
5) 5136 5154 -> 38.8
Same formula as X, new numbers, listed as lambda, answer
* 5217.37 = 38.97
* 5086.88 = 45.96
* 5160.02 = 39.53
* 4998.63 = 41.1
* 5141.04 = 33.21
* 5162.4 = 41.54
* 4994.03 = 38.41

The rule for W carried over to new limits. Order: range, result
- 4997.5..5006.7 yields 38.8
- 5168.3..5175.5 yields 30.7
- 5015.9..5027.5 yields 39.7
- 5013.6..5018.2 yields 38.4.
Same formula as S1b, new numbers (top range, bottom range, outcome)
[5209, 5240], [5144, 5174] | 1.14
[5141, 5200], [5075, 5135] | 0.92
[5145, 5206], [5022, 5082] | 0.90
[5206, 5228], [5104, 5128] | 1.05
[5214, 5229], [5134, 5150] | 1.17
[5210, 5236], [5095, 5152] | 1.11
